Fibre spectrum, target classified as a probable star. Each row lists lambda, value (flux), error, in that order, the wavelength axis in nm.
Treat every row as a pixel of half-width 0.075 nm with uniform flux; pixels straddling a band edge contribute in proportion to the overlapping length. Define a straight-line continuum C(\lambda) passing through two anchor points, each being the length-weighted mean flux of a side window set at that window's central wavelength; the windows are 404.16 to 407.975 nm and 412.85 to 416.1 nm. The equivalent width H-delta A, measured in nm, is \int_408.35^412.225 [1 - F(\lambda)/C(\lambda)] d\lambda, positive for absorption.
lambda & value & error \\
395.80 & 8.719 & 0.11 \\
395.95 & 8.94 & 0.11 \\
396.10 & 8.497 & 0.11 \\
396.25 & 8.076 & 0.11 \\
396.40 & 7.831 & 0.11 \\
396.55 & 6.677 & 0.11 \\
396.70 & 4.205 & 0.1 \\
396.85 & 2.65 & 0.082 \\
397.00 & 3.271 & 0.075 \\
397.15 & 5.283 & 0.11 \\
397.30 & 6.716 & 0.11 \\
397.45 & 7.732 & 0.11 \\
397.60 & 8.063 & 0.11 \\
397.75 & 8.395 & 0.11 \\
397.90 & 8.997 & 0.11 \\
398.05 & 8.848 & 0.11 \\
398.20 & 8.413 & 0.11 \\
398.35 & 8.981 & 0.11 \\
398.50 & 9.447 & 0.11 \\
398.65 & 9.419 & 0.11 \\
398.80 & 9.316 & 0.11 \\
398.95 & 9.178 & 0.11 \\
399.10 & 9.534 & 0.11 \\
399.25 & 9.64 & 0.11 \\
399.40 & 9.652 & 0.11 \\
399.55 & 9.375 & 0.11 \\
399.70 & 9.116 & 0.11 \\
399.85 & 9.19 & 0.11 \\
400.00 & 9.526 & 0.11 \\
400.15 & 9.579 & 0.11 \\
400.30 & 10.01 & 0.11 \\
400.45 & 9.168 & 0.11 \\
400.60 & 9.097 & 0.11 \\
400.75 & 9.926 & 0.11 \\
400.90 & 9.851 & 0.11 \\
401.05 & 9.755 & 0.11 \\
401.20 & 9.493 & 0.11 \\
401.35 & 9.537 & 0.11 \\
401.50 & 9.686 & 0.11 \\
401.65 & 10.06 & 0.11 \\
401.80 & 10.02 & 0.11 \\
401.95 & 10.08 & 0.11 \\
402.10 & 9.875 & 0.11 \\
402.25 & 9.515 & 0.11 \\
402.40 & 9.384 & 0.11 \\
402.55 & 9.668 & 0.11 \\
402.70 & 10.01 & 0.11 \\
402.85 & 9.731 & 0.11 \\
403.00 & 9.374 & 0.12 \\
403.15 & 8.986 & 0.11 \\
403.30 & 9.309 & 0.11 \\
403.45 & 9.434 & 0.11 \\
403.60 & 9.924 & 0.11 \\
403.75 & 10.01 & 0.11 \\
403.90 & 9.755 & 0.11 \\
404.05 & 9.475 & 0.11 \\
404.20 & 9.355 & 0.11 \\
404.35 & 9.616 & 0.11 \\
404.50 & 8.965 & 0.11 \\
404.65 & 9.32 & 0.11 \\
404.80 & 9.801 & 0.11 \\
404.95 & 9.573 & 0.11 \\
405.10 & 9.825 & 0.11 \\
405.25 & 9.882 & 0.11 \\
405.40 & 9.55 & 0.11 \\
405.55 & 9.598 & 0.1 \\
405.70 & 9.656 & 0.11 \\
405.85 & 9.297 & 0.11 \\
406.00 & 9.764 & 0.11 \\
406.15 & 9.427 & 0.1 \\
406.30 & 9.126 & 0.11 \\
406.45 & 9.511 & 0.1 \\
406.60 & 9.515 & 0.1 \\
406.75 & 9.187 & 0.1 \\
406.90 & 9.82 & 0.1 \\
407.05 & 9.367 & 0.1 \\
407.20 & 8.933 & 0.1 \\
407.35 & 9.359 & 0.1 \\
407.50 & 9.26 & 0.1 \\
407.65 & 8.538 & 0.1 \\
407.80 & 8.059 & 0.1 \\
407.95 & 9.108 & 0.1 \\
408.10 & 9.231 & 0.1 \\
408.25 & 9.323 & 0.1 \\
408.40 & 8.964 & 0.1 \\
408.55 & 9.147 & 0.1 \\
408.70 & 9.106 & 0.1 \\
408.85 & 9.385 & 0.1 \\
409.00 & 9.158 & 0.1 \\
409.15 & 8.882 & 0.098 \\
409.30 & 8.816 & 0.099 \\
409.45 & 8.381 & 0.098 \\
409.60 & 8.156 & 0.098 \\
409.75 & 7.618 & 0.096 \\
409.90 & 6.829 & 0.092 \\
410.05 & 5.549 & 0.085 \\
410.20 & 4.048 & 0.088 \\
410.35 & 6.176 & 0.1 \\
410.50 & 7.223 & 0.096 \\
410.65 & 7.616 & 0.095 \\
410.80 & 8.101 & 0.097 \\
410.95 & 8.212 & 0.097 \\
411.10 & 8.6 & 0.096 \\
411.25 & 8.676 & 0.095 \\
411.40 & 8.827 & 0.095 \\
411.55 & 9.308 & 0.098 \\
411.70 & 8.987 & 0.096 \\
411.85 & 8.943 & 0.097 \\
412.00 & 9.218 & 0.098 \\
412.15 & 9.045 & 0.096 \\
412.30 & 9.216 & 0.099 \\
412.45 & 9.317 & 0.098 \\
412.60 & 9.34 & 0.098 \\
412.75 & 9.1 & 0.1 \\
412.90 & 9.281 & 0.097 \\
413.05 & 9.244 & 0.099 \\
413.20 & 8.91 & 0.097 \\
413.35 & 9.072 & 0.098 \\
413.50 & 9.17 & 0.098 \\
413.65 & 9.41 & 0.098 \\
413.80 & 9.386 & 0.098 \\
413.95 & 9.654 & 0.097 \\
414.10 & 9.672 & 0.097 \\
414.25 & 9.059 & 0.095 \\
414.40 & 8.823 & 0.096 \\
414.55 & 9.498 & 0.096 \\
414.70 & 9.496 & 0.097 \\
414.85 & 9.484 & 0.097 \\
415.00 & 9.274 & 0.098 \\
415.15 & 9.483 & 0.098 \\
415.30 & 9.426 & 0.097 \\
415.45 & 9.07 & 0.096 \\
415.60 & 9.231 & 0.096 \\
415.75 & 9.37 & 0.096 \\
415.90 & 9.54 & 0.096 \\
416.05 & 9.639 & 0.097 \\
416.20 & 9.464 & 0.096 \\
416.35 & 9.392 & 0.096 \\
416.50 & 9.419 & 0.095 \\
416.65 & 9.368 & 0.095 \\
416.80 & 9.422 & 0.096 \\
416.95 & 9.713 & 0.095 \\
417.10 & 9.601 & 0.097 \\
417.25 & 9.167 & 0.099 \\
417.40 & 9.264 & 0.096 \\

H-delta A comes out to 0.481 nm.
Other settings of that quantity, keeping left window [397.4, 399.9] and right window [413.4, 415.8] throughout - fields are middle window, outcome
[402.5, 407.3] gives -0.19 nm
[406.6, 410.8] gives 0.39 nm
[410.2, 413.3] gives 0.24 nm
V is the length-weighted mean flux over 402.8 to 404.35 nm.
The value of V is 9.54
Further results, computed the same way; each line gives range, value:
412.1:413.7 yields 9.19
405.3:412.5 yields 8.69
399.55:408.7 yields 9.47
